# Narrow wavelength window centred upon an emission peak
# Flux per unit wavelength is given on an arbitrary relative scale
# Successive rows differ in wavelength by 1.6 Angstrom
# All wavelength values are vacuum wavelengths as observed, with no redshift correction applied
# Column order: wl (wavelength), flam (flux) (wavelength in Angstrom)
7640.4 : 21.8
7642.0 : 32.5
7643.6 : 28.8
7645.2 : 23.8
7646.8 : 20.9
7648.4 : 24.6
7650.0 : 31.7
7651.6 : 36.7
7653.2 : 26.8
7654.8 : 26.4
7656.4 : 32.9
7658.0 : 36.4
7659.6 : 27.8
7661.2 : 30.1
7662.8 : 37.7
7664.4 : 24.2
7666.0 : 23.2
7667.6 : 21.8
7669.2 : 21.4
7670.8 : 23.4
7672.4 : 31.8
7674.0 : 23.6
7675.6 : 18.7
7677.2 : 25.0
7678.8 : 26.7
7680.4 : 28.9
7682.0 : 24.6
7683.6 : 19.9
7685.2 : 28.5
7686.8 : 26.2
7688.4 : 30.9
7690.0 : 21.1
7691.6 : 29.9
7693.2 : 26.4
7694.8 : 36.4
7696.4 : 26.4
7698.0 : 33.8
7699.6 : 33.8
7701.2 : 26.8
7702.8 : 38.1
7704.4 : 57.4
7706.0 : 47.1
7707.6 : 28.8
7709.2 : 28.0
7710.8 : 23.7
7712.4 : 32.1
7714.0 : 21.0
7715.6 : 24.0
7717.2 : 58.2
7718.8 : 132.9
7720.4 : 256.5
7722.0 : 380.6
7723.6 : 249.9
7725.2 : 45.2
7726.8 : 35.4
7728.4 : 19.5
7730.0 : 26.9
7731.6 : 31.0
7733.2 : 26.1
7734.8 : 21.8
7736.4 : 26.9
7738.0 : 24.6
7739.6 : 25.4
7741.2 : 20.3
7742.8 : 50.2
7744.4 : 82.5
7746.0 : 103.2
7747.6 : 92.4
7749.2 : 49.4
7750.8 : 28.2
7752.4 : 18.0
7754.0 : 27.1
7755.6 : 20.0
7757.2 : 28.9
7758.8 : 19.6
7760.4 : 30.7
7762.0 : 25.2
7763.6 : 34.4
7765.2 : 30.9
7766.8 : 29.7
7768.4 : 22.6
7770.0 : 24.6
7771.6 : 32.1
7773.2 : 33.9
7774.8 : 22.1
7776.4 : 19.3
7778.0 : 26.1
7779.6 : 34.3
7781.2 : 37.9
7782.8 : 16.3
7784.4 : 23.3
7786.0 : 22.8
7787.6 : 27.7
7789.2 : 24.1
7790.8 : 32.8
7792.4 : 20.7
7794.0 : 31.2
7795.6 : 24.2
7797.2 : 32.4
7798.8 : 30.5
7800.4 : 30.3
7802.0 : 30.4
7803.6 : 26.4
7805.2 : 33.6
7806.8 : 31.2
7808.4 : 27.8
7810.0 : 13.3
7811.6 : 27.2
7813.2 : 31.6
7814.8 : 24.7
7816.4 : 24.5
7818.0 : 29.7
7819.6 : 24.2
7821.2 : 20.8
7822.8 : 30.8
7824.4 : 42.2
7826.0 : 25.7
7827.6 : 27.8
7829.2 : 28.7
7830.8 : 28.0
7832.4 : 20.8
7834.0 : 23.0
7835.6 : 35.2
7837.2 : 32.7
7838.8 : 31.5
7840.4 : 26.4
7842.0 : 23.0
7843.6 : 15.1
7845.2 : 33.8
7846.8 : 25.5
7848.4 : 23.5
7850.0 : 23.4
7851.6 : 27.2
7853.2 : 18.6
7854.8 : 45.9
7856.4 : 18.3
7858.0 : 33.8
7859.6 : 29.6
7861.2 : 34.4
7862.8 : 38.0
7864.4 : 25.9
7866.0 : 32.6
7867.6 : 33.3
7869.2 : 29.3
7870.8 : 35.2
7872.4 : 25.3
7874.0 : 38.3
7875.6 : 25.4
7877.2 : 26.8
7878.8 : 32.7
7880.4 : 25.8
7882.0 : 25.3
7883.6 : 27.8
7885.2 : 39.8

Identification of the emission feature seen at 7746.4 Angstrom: [N II] 6583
